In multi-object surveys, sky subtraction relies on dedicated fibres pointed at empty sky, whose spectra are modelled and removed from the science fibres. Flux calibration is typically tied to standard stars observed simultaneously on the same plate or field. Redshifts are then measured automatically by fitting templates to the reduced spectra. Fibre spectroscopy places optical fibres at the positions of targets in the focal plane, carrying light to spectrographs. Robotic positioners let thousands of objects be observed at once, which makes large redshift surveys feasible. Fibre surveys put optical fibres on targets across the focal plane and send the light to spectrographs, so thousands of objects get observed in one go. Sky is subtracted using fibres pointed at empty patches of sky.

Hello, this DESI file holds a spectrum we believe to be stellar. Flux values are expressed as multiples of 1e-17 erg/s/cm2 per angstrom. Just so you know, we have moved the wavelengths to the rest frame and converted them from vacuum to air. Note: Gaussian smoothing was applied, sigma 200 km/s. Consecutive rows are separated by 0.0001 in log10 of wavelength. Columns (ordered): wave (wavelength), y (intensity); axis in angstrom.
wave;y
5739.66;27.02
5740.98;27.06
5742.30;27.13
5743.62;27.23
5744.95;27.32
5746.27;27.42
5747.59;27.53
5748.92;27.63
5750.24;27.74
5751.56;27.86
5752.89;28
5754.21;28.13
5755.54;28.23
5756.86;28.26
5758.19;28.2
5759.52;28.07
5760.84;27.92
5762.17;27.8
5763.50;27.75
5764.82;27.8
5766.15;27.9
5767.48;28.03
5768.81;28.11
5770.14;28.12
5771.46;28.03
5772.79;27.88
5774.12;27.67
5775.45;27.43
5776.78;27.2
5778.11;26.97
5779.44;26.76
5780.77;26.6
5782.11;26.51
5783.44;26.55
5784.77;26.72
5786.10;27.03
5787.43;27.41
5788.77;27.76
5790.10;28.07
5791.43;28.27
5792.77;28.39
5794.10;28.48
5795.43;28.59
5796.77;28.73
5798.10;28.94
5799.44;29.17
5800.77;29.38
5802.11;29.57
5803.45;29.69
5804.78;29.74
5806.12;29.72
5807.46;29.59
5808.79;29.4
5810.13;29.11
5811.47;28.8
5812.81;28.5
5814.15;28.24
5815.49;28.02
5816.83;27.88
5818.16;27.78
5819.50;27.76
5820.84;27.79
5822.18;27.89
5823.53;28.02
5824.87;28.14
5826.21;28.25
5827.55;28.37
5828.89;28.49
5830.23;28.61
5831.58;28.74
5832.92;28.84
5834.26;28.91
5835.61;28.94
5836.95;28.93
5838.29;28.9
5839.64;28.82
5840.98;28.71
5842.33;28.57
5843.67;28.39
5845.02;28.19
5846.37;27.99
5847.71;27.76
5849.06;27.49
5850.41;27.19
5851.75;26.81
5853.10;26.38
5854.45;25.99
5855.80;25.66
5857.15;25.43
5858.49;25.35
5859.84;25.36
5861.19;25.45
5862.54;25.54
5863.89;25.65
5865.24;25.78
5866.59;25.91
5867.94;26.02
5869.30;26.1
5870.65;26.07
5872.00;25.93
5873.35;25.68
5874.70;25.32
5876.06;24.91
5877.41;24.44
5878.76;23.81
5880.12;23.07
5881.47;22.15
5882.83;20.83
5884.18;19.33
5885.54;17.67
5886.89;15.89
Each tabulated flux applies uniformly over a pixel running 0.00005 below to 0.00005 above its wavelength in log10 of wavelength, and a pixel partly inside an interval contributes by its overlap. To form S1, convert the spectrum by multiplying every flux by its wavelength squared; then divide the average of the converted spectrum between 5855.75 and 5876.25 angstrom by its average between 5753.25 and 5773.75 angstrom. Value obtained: 0.9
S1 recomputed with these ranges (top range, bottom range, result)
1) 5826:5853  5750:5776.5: 1.04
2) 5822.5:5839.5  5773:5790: 1.07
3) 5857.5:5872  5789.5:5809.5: 0.91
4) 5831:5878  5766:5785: 1.01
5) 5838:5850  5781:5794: 1.05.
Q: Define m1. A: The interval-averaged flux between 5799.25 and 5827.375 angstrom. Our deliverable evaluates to 28.7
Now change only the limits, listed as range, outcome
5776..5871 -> 27.8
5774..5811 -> 28.2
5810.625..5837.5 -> 28.3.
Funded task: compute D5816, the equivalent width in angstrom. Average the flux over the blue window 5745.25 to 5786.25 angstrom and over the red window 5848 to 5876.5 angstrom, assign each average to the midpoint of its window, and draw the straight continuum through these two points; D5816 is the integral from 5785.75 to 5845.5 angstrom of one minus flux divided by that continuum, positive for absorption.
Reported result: -4.1 angstrom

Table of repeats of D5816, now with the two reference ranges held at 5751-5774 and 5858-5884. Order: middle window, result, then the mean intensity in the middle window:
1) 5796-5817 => -1.9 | 29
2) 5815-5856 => -3.5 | 28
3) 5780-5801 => -0.6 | 27.9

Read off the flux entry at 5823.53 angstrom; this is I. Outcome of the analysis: 28.02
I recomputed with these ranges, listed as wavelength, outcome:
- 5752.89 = 28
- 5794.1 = 28.48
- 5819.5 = 27.76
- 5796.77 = 28.73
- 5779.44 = 26.76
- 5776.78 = 27.2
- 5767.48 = 28.03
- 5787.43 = 27.41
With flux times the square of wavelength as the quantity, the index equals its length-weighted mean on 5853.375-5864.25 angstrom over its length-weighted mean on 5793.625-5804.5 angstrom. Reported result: 0.90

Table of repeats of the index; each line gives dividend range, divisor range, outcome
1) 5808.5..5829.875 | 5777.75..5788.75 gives 1.07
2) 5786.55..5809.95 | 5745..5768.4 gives 1.05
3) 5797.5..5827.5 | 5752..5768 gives 1.04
